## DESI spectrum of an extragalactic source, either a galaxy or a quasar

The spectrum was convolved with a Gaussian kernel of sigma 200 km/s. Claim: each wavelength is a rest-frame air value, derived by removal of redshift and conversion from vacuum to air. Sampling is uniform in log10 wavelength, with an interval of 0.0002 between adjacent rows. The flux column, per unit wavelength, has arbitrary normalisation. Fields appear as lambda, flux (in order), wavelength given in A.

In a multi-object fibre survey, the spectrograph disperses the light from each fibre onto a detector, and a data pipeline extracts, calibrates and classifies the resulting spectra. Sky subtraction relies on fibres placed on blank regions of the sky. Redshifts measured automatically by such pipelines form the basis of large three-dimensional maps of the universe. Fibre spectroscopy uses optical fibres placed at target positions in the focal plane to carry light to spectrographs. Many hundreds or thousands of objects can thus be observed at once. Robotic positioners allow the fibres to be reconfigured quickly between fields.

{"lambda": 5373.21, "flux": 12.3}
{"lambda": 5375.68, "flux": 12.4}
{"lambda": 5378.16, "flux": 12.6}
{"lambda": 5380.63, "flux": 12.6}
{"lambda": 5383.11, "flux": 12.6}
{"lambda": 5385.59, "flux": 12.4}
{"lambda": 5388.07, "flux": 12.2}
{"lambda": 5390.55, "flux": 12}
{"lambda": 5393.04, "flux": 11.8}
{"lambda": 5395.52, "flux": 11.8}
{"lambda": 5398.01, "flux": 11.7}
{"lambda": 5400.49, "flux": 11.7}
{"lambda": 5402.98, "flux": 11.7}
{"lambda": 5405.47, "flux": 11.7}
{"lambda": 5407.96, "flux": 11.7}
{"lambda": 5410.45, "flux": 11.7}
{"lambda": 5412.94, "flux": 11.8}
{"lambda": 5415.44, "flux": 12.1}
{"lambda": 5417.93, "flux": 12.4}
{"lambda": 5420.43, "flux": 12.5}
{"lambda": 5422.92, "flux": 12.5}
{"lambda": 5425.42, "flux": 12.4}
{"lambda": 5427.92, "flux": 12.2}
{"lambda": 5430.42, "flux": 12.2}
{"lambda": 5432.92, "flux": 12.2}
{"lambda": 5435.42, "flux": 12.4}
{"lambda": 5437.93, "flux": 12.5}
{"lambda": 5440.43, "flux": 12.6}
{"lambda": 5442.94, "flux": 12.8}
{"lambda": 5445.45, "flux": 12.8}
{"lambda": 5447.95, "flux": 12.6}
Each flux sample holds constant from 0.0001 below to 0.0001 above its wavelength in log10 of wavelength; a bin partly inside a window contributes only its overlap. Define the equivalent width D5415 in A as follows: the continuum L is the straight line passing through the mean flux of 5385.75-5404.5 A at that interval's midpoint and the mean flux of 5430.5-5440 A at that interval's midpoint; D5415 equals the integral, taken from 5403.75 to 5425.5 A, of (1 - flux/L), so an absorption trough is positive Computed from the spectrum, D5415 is 0.1 A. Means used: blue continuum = 11.9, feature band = 12.1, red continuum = 12.4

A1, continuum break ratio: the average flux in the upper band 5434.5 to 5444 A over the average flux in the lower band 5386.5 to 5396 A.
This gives 1.0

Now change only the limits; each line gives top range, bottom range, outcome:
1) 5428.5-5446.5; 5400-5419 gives 1.05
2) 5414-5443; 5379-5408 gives 1.03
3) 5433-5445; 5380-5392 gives 1.02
